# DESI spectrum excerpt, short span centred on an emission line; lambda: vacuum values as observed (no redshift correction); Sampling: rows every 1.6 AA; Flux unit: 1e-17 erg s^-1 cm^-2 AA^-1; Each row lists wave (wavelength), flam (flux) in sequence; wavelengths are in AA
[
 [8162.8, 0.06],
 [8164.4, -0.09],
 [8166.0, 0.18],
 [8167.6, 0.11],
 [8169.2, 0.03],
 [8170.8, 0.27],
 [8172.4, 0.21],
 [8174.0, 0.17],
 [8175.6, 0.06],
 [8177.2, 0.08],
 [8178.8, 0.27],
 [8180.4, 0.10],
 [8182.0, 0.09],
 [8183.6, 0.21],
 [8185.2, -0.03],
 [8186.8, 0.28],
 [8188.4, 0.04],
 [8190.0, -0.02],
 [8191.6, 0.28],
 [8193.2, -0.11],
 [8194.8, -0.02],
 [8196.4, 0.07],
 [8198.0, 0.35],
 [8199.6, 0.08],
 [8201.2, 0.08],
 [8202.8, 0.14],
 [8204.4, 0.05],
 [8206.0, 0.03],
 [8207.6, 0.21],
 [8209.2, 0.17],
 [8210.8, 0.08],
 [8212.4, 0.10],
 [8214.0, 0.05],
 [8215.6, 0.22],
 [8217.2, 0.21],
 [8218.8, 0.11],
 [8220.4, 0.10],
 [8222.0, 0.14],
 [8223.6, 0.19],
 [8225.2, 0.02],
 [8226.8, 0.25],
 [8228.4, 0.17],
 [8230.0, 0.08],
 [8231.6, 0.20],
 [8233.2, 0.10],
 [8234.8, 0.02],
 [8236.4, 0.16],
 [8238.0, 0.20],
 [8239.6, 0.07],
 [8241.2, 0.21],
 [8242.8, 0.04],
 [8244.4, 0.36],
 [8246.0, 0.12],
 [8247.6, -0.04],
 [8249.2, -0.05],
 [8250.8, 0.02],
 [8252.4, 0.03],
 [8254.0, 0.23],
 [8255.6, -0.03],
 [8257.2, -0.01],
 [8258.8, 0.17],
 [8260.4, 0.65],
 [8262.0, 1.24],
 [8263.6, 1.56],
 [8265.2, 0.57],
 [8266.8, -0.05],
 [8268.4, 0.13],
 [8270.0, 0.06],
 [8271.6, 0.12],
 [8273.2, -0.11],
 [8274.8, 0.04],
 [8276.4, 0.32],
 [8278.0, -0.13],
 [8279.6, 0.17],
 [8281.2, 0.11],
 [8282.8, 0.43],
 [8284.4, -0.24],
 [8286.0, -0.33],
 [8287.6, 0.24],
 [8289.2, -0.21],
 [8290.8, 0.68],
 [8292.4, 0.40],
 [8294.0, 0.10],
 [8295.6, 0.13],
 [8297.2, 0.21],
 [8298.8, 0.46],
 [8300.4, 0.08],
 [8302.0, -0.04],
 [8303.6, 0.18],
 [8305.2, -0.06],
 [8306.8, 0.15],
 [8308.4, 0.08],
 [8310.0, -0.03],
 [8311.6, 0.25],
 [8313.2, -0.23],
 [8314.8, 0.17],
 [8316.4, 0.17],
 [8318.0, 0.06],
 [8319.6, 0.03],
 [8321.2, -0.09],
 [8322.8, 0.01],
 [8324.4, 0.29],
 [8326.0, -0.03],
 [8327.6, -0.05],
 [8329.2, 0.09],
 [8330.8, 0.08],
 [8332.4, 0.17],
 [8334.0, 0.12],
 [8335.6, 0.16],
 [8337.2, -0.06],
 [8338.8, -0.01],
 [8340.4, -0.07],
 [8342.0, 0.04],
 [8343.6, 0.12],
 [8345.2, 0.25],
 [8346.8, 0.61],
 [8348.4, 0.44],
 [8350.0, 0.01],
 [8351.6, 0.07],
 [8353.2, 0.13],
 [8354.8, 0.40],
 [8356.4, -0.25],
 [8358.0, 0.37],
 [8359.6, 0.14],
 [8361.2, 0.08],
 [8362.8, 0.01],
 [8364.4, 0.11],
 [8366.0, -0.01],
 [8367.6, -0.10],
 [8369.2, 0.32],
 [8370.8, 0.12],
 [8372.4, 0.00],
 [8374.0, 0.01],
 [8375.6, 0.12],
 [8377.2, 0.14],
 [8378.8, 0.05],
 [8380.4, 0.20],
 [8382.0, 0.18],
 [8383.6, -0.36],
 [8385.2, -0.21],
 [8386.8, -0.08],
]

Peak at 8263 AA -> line Hbeta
